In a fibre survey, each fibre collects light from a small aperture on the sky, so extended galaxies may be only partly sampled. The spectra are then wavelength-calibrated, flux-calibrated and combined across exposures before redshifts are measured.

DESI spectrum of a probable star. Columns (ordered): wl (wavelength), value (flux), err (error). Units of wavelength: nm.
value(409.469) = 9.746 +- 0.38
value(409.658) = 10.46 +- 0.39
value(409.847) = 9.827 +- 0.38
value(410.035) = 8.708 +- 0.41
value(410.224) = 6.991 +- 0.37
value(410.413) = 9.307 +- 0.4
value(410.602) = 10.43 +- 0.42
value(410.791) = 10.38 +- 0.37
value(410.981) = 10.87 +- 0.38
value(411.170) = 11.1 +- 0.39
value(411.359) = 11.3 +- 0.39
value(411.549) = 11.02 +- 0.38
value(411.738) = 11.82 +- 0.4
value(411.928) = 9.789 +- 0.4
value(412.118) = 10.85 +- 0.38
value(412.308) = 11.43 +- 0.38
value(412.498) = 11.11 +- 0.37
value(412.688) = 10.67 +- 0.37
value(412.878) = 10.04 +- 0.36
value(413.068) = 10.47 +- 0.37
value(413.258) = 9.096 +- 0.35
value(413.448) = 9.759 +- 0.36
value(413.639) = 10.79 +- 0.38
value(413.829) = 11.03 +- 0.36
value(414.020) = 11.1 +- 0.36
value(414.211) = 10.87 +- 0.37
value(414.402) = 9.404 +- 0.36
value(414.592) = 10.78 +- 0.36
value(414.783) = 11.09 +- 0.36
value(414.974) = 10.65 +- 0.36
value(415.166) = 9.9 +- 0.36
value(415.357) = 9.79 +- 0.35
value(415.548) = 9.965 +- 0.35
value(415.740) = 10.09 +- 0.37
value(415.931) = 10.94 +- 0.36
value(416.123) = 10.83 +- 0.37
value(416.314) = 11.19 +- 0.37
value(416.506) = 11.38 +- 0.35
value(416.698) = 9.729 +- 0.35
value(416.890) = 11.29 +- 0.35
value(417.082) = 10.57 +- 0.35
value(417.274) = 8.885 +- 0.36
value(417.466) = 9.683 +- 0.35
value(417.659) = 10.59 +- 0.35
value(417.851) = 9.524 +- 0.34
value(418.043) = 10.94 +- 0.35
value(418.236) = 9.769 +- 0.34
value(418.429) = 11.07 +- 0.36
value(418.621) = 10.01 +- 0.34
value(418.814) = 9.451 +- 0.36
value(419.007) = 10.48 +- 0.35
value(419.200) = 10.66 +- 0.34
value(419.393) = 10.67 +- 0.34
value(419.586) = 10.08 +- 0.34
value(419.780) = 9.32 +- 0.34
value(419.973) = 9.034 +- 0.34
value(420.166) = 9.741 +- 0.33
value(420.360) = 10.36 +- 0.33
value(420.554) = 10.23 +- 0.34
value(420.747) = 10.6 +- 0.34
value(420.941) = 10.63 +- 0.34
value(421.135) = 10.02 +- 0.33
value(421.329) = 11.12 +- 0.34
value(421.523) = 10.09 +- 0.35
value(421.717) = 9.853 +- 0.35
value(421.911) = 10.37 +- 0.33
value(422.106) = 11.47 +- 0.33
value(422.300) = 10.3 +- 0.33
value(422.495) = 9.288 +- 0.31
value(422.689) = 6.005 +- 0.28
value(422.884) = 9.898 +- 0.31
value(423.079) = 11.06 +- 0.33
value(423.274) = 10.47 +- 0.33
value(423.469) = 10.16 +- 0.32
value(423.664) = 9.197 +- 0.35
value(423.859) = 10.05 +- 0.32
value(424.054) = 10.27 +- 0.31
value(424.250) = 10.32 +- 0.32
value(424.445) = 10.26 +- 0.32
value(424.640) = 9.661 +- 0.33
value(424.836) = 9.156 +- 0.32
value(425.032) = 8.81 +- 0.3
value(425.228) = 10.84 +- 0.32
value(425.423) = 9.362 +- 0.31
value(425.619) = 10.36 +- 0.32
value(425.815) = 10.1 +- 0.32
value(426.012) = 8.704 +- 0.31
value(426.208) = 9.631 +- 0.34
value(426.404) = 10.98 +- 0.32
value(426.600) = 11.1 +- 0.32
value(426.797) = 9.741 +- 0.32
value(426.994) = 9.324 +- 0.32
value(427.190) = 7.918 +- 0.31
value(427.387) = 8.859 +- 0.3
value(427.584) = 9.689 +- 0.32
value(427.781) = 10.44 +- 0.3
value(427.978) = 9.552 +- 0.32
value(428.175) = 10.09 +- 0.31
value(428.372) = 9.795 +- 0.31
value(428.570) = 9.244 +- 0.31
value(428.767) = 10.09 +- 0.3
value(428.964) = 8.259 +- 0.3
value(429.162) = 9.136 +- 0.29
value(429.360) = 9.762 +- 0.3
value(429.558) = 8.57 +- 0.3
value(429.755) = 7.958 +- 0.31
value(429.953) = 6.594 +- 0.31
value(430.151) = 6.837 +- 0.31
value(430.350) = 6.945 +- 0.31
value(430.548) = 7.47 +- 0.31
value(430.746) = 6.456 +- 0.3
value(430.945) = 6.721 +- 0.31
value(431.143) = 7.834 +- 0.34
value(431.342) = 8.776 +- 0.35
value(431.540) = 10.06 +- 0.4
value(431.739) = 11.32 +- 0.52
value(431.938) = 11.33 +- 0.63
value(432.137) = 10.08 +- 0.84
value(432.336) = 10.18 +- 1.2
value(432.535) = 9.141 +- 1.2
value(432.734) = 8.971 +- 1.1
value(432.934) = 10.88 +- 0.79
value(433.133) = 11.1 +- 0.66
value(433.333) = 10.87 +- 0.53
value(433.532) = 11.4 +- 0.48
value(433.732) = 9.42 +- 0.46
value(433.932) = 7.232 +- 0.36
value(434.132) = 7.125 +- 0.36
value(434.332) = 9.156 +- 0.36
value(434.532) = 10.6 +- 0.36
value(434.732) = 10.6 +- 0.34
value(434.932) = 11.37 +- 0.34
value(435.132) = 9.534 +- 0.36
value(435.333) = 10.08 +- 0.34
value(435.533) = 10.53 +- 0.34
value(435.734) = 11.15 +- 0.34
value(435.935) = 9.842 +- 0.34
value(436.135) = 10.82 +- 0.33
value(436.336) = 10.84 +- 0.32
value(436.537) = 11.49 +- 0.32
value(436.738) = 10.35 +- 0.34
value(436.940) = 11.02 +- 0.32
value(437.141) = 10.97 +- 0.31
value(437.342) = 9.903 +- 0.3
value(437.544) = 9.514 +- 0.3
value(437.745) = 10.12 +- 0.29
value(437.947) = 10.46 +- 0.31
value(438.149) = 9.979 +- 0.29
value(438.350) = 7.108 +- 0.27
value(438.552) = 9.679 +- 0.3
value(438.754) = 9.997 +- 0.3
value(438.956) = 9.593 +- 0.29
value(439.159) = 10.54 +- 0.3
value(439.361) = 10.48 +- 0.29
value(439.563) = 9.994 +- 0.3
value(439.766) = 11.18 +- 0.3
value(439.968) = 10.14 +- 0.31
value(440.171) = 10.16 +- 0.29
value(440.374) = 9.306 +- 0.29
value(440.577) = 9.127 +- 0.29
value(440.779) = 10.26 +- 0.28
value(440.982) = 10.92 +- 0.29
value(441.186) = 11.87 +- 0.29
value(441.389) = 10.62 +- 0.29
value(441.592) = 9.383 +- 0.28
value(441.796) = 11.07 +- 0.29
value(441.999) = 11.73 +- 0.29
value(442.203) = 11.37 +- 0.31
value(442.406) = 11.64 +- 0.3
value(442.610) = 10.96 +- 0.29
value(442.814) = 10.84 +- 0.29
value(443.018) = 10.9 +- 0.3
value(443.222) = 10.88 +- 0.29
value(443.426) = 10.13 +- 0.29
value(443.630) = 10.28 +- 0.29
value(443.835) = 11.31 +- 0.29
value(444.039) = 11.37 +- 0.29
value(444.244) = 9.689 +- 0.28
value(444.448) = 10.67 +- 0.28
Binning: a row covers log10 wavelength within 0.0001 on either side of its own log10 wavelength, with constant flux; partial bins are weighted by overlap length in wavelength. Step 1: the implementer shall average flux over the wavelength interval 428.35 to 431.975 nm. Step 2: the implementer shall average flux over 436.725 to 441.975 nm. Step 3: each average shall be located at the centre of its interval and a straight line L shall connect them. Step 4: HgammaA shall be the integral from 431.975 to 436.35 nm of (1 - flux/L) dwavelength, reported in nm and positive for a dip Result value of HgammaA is -0.39 nm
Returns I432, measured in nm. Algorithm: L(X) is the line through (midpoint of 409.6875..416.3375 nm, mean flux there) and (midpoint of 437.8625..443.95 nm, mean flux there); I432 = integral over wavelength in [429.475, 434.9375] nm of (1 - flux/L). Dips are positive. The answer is 0.69 nm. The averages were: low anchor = 10.4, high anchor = 10.4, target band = 9.07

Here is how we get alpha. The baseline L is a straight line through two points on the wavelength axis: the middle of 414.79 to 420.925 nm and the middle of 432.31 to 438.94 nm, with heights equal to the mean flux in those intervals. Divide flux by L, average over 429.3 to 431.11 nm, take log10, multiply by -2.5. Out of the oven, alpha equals 0.332 mag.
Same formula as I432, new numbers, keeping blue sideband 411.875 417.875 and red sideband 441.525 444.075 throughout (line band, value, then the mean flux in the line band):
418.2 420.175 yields 0.09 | 10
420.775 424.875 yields 0.22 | 10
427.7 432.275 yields 0.79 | 8.84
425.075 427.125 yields 0.13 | 9.95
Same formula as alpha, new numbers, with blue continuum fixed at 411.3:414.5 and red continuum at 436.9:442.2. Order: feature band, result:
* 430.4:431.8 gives 0.24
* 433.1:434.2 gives 0.09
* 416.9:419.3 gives 0.04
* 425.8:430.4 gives 0.14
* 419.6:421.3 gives 0.05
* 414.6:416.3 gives 0.01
